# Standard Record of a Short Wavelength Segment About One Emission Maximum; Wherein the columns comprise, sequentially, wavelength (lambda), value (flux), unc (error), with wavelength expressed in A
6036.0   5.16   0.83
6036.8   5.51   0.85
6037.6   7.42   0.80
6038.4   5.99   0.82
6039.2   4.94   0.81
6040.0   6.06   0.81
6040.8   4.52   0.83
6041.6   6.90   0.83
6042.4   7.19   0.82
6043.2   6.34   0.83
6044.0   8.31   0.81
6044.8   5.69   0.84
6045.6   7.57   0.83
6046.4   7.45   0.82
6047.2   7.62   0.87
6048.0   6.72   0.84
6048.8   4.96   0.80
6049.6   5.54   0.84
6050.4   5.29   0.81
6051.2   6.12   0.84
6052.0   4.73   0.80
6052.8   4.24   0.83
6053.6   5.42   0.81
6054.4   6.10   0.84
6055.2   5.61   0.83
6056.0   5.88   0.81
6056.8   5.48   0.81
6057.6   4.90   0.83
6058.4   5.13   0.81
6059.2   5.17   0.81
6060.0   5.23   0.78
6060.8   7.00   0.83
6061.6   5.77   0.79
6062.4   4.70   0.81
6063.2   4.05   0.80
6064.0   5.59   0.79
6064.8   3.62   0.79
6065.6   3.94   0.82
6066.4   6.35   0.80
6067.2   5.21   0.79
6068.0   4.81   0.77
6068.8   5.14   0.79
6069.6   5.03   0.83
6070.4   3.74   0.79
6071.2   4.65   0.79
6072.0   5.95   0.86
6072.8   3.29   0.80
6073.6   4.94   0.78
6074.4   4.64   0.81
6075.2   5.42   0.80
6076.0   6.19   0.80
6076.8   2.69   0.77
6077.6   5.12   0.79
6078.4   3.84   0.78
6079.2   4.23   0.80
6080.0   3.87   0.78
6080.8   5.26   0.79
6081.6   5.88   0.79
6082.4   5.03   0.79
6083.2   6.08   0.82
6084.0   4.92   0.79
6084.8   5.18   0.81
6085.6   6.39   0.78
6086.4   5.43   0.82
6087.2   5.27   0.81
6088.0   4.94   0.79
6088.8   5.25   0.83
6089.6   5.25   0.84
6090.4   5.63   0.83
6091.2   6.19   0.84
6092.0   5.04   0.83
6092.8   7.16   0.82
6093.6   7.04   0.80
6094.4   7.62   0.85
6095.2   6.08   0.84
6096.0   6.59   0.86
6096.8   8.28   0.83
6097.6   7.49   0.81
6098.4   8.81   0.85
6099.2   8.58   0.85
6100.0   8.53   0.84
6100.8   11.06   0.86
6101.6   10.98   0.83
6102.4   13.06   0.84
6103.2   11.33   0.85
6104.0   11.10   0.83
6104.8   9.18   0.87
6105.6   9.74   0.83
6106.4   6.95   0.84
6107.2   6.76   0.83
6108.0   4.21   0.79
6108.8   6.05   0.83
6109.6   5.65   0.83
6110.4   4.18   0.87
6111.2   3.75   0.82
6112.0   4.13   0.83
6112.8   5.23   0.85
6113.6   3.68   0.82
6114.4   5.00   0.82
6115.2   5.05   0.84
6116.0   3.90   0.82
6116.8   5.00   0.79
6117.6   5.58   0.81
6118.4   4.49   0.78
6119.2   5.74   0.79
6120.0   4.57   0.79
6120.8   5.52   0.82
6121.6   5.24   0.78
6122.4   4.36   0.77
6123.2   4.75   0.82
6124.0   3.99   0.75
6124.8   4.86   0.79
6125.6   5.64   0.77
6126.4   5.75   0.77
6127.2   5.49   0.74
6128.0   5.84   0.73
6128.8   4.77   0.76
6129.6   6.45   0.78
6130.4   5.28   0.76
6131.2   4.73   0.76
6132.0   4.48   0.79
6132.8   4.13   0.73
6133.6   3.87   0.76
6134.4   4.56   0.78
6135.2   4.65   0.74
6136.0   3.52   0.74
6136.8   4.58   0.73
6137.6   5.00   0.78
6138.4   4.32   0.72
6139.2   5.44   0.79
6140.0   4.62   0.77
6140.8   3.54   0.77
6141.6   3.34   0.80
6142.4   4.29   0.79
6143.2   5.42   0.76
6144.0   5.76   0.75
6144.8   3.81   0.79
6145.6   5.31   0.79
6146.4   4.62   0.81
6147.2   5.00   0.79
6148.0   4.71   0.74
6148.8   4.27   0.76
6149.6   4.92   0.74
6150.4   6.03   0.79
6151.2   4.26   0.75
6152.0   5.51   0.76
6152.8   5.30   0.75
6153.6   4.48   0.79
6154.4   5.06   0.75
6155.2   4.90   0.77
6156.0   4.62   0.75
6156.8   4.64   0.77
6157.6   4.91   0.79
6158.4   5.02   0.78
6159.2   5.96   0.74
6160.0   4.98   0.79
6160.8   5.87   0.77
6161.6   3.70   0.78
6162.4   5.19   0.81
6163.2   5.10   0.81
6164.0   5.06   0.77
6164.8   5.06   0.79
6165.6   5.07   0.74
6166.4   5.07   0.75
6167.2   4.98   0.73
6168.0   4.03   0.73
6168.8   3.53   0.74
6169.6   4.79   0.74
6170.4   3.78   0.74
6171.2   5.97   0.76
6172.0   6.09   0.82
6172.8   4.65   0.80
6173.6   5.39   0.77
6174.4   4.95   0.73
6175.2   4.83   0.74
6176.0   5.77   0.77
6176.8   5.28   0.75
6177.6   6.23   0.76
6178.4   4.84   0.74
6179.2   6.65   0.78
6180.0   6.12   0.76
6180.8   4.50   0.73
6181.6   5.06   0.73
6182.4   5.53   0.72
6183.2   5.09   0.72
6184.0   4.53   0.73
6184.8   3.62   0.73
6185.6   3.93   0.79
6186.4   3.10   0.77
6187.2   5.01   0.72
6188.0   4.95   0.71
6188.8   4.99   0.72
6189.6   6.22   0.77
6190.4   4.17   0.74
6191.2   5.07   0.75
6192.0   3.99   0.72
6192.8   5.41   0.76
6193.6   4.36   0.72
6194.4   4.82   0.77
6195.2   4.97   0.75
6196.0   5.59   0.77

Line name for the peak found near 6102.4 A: [O III] 5007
